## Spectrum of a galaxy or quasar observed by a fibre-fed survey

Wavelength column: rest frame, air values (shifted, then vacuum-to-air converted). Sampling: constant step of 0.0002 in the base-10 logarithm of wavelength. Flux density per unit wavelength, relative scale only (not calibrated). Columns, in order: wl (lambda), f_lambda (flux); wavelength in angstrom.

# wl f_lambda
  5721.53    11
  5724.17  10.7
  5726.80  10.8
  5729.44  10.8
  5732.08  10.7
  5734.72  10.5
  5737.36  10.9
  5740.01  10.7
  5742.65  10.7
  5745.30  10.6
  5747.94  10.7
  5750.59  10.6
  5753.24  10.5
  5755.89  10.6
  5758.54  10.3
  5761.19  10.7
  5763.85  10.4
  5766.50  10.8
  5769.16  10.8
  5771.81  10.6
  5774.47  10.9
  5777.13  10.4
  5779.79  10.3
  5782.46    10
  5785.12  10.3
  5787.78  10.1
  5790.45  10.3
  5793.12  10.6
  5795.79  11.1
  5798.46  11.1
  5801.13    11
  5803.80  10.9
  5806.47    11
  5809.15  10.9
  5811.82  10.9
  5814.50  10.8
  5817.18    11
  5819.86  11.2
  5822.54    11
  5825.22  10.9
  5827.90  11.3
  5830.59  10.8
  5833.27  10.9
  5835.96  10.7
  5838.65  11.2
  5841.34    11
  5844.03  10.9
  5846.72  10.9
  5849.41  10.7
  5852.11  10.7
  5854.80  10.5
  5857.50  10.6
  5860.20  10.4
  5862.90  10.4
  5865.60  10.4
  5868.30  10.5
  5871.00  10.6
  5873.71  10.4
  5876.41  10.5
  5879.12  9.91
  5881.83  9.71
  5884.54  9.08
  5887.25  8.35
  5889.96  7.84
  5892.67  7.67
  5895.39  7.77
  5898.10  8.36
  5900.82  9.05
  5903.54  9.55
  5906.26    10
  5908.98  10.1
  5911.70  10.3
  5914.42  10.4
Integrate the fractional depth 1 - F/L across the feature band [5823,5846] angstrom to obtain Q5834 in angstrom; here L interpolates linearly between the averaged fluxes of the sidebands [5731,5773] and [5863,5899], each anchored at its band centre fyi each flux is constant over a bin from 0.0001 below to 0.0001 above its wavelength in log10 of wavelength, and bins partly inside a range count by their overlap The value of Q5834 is -2.7 angstrom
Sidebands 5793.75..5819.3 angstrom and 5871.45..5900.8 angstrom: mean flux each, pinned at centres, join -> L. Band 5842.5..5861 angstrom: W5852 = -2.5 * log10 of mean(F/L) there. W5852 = -0.09 mag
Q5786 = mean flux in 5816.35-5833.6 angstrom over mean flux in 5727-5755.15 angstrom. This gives 1.03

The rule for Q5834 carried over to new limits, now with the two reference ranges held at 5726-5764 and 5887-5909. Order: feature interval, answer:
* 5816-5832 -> -2.3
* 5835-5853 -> -2.9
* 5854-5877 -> -3.5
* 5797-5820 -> -2.7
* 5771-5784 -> -0.3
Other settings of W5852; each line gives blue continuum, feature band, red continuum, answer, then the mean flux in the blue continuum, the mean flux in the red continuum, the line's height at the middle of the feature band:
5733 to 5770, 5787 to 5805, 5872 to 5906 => -0.065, 10.6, 9.06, 10.1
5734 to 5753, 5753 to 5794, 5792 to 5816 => 0.033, 10.7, 10.9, 10.8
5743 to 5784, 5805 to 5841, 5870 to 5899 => -0.119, 10.5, 9.1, 9.84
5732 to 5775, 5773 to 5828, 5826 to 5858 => 0.001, 10.6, 10.9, 10.8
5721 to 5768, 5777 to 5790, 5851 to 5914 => 0.019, 10.7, 9.69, 10.4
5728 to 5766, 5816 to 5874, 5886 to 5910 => -0.149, 10.6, 8.73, 9.39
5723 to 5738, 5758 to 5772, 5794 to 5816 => 0.022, 10.7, 11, 10.8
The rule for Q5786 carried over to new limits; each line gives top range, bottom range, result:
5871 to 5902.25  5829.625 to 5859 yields 0.84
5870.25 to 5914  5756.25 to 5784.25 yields 0.89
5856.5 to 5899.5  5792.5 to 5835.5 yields 0.87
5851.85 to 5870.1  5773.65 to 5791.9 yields 1.02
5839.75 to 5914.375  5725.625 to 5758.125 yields 0.93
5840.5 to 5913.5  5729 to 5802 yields 0.93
